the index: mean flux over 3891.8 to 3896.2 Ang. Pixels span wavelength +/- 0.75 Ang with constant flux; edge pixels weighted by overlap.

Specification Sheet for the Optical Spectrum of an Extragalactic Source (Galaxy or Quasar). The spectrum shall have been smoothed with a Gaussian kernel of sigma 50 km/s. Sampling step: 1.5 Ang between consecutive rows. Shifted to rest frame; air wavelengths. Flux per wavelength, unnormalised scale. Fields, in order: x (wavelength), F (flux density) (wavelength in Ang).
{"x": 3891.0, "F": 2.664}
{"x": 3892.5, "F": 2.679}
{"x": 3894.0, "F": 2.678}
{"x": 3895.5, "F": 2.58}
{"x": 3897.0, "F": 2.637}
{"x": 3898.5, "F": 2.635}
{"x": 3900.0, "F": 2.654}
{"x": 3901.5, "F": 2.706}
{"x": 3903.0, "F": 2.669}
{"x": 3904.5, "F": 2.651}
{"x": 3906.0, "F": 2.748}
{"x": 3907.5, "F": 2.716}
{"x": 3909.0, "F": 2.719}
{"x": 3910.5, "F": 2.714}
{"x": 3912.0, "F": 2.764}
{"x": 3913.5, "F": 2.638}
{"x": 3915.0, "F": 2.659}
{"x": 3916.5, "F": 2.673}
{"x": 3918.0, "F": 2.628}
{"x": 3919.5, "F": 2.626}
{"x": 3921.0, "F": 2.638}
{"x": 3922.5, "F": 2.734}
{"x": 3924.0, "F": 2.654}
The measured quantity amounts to 2.65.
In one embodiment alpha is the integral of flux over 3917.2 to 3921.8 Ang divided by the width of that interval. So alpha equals 2.63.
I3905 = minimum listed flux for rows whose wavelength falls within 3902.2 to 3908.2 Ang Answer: 2.651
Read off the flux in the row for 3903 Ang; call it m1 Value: 2.669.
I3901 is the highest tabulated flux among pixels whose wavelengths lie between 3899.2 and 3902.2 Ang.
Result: 2.706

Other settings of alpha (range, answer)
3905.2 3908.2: 2.73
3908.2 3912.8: 2.73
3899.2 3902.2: 2.68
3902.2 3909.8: 2.7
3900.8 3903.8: 2.69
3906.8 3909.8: 2.72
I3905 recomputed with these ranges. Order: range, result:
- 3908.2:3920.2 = 2.626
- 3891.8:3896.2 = 2.58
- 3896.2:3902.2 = 2.635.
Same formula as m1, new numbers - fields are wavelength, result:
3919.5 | 2.626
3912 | 2.764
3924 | 2.654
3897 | 2.637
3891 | 2.664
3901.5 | 2.706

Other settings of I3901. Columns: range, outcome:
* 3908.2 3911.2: 2.719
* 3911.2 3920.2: 2.764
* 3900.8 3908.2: 2.748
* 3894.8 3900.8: 2.654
